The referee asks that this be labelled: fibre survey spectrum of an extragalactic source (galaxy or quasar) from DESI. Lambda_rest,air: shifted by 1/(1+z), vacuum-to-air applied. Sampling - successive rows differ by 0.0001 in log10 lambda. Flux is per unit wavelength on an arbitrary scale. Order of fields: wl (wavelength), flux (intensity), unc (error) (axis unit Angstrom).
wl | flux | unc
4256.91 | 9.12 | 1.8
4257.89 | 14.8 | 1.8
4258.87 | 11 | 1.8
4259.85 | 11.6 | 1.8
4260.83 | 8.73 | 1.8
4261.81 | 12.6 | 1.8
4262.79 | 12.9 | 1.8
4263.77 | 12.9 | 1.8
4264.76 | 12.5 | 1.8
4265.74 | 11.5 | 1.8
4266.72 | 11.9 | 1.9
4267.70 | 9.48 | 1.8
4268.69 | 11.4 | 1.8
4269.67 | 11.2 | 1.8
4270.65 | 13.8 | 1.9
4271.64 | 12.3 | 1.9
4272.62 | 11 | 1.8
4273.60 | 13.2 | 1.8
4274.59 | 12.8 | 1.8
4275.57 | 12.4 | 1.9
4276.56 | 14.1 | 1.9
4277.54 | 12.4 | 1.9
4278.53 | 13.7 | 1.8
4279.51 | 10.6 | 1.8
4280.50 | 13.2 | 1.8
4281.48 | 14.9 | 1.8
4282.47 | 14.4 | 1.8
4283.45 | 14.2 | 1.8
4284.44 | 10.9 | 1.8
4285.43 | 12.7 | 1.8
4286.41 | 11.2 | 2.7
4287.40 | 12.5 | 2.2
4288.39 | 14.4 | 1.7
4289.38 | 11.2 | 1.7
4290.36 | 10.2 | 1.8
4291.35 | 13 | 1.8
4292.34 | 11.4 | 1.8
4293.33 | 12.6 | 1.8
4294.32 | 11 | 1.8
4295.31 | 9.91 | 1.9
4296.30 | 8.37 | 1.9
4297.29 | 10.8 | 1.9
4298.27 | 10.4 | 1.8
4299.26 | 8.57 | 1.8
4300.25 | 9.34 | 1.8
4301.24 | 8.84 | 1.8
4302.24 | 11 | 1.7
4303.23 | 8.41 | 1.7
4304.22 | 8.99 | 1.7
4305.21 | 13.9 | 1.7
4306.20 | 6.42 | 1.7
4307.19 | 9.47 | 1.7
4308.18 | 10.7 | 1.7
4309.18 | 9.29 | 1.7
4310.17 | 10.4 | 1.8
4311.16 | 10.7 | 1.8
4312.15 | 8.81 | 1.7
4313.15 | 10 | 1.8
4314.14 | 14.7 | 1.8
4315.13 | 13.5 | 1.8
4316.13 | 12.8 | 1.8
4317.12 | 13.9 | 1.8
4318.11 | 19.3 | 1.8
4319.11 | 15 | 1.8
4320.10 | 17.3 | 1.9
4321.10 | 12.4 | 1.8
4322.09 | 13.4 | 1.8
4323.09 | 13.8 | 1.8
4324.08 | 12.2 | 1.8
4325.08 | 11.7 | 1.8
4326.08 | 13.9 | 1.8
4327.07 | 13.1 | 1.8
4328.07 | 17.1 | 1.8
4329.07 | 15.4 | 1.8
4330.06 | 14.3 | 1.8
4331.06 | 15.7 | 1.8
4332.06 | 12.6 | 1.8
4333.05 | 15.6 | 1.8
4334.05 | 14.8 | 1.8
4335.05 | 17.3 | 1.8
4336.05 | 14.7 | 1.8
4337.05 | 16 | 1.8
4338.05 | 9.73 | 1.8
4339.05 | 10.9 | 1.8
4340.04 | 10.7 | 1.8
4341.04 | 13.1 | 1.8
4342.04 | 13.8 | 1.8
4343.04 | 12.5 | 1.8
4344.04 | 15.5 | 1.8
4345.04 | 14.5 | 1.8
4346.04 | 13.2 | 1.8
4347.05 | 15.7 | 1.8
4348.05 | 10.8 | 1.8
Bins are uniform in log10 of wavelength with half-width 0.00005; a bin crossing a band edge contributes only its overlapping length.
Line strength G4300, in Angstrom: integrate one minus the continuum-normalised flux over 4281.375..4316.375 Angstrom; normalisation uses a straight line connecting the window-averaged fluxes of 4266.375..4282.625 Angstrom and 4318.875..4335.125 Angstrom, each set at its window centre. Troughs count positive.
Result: 5.96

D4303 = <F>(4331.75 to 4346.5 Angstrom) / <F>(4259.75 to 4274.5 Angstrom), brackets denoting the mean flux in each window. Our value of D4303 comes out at 1.16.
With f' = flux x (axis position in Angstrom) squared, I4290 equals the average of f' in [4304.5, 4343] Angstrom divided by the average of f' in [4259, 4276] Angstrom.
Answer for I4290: 1.1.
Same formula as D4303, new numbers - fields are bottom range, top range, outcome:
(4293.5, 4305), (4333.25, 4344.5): 1.39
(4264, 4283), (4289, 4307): 0.82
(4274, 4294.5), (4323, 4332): 1.12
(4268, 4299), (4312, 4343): 1.14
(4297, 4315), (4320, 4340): 1.38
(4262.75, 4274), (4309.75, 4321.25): 1.11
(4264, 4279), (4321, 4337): 1.17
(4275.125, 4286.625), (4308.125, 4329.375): 1.02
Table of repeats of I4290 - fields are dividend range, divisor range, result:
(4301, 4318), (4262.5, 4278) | 0.91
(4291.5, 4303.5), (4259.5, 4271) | 0.88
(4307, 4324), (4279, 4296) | 1.06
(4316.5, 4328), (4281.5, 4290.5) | 1.15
